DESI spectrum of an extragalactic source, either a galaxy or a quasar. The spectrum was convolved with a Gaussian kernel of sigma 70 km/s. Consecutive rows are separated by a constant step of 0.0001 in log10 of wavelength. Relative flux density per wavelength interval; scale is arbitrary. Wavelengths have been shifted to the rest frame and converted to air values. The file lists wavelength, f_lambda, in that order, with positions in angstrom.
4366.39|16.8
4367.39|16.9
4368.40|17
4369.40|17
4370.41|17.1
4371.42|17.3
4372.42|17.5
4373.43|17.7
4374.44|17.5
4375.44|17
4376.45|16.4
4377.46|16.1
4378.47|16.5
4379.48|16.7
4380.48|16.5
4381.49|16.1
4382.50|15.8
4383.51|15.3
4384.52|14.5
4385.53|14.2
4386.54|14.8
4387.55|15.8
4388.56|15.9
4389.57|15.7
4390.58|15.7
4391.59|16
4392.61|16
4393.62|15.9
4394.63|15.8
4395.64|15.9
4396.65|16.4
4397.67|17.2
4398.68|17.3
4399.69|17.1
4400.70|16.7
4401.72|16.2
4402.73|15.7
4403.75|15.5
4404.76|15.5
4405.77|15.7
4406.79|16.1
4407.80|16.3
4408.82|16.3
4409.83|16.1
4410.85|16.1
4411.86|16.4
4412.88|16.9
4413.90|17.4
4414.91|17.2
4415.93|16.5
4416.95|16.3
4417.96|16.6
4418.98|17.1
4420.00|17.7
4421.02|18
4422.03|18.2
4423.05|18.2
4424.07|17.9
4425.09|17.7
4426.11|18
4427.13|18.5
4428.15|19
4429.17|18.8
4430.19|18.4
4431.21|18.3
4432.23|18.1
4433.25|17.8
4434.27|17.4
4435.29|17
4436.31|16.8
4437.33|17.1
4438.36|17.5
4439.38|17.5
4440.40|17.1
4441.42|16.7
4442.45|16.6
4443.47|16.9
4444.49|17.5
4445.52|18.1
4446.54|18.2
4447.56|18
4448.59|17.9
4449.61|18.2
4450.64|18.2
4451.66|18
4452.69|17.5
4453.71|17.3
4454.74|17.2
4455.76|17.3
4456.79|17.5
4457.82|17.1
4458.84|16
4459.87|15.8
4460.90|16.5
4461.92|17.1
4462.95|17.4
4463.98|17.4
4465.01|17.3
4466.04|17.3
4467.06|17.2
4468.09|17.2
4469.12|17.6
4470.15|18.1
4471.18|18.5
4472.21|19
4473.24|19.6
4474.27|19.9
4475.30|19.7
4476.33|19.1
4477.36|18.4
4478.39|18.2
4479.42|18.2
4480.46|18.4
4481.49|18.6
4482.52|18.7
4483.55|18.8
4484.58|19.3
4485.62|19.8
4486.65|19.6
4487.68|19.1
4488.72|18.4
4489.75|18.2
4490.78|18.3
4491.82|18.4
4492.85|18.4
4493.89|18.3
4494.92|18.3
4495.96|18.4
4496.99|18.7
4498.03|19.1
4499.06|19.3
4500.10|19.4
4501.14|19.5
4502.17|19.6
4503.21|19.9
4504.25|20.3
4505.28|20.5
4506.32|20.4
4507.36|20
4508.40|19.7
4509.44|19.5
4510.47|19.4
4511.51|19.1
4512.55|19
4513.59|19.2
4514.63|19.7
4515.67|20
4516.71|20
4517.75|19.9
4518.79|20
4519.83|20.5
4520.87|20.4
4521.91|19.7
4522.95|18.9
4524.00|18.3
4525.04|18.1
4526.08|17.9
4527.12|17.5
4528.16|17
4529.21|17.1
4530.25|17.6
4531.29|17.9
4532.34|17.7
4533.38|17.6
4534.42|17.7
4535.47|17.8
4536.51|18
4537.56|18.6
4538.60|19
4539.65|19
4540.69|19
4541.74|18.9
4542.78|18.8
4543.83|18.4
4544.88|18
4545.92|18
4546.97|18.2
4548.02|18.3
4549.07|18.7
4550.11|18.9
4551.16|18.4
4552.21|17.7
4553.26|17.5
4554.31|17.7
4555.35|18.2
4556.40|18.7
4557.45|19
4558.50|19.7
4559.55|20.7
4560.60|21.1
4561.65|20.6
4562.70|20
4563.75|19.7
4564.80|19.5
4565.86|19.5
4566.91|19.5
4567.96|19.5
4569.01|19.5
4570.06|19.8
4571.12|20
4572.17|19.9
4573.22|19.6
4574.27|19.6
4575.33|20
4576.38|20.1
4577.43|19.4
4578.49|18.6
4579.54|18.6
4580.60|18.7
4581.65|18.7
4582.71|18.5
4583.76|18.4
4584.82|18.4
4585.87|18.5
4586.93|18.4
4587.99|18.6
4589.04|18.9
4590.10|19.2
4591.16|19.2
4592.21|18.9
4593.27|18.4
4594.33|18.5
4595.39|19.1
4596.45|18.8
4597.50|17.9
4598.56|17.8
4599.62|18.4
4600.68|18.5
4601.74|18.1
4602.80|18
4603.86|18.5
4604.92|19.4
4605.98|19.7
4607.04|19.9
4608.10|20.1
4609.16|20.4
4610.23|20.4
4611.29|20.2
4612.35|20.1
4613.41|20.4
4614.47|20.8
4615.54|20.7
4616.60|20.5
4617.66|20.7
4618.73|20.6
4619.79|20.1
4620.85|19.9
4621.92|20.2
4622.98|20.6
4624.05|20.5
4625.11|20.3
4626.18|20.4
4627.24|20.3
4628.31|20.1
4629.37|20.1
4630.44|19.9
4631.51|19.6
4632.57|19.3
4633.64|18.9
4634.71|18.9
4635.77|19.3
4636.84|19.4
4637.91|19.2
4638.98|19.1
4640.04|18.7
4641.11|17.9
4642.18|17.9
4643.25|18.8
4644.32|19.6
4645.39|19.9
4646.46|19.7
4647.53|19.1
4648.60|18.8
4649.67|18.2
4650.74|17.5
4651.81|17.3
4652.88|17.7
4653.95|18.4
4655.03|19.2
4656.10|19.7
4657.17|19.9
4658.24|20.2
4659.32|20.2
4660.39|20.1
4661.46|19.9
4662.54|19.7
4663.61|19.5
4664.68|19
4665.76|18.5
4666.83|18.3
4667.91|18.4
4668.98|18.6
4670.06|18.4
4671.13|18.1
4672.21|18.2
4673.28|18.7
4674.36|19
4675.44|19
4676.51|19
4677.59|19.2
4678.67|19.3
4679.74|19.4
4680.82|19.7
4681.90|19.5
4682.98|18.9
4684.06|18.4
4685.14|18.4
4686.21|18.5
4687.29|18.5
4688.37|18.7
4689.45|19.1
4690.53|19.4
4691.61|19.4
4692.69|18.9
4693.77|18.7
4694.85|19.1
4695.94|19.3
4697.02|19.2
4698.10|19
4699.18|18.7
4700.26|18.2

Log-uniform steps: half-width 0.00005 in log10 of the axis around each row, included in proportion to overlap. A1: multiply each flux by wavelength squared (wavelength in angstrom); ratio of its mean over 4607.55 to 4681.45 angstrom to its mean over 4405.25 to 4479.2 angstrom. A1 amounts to 1.21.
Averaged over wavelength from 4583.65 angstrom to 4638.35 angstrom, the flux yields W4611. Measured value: 19.5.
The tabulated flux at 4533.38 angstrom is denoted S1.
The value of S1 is 17.6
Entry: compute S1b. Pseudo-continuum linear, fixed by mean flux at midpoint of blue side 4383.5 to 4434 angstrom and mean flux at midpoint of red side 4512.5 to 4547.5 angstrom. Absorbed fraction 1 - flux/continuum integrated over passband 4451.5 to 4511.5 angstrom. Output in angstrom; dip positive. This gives -2.1 angstrom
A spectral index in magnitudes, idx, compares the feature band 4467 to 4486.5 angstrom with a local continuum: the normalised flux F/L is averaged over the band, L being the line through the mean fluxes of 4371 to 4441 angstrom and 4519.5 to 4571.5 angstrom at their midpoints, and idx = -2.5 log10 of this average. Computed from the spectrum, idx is -0.055 mag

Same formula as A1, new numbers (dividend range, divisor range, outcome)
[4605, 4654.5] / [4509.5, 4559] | 1.10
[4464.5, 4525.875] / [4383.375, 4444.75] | 1.18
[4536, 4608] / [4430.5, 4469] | 1.15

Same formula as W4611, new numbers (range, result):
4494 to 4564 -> 18.9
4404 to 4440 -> 17.3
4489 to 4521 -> 19.4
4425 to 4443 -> 17.7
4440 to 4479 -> 17.7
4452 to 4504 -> 18.3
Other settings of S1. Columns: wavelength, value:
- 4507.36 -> 20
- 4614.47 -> 20.8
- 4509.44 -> 19.5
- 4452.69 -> 17.5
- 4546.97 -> 18.2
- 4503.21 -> 19.9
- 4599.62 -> 18.4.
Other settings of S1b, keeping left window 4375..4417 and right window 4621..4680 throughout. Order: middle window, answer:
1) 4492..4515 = -2.5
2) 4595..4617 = -0.9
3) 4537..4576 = -2.3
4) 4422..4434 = -1.2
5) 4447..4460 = -0.5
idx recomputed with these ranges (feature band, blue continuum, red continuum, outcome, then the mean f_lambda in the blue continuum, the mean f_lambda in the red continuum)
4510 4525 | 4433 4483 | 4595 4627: -0.06 mag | 17.7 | 19.7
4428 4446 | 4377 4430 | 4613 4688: -0.04 mag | 16.5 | 19.3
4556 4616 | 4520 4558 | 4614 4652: -0.02 mag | 18.3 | 19.5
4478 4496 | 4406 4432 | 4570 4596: -0.04 mag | 17.3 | 19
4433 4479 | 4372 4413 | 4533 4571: -0.02 mag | 16.2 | 18.9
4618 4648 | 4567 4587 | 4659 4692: -0.03 mag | 19.2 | 19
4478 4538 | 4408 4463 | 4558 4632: -0.03 mag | 17.4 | 19.5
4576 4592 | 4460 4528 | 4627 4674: 0.01 mag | 18.8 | 19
